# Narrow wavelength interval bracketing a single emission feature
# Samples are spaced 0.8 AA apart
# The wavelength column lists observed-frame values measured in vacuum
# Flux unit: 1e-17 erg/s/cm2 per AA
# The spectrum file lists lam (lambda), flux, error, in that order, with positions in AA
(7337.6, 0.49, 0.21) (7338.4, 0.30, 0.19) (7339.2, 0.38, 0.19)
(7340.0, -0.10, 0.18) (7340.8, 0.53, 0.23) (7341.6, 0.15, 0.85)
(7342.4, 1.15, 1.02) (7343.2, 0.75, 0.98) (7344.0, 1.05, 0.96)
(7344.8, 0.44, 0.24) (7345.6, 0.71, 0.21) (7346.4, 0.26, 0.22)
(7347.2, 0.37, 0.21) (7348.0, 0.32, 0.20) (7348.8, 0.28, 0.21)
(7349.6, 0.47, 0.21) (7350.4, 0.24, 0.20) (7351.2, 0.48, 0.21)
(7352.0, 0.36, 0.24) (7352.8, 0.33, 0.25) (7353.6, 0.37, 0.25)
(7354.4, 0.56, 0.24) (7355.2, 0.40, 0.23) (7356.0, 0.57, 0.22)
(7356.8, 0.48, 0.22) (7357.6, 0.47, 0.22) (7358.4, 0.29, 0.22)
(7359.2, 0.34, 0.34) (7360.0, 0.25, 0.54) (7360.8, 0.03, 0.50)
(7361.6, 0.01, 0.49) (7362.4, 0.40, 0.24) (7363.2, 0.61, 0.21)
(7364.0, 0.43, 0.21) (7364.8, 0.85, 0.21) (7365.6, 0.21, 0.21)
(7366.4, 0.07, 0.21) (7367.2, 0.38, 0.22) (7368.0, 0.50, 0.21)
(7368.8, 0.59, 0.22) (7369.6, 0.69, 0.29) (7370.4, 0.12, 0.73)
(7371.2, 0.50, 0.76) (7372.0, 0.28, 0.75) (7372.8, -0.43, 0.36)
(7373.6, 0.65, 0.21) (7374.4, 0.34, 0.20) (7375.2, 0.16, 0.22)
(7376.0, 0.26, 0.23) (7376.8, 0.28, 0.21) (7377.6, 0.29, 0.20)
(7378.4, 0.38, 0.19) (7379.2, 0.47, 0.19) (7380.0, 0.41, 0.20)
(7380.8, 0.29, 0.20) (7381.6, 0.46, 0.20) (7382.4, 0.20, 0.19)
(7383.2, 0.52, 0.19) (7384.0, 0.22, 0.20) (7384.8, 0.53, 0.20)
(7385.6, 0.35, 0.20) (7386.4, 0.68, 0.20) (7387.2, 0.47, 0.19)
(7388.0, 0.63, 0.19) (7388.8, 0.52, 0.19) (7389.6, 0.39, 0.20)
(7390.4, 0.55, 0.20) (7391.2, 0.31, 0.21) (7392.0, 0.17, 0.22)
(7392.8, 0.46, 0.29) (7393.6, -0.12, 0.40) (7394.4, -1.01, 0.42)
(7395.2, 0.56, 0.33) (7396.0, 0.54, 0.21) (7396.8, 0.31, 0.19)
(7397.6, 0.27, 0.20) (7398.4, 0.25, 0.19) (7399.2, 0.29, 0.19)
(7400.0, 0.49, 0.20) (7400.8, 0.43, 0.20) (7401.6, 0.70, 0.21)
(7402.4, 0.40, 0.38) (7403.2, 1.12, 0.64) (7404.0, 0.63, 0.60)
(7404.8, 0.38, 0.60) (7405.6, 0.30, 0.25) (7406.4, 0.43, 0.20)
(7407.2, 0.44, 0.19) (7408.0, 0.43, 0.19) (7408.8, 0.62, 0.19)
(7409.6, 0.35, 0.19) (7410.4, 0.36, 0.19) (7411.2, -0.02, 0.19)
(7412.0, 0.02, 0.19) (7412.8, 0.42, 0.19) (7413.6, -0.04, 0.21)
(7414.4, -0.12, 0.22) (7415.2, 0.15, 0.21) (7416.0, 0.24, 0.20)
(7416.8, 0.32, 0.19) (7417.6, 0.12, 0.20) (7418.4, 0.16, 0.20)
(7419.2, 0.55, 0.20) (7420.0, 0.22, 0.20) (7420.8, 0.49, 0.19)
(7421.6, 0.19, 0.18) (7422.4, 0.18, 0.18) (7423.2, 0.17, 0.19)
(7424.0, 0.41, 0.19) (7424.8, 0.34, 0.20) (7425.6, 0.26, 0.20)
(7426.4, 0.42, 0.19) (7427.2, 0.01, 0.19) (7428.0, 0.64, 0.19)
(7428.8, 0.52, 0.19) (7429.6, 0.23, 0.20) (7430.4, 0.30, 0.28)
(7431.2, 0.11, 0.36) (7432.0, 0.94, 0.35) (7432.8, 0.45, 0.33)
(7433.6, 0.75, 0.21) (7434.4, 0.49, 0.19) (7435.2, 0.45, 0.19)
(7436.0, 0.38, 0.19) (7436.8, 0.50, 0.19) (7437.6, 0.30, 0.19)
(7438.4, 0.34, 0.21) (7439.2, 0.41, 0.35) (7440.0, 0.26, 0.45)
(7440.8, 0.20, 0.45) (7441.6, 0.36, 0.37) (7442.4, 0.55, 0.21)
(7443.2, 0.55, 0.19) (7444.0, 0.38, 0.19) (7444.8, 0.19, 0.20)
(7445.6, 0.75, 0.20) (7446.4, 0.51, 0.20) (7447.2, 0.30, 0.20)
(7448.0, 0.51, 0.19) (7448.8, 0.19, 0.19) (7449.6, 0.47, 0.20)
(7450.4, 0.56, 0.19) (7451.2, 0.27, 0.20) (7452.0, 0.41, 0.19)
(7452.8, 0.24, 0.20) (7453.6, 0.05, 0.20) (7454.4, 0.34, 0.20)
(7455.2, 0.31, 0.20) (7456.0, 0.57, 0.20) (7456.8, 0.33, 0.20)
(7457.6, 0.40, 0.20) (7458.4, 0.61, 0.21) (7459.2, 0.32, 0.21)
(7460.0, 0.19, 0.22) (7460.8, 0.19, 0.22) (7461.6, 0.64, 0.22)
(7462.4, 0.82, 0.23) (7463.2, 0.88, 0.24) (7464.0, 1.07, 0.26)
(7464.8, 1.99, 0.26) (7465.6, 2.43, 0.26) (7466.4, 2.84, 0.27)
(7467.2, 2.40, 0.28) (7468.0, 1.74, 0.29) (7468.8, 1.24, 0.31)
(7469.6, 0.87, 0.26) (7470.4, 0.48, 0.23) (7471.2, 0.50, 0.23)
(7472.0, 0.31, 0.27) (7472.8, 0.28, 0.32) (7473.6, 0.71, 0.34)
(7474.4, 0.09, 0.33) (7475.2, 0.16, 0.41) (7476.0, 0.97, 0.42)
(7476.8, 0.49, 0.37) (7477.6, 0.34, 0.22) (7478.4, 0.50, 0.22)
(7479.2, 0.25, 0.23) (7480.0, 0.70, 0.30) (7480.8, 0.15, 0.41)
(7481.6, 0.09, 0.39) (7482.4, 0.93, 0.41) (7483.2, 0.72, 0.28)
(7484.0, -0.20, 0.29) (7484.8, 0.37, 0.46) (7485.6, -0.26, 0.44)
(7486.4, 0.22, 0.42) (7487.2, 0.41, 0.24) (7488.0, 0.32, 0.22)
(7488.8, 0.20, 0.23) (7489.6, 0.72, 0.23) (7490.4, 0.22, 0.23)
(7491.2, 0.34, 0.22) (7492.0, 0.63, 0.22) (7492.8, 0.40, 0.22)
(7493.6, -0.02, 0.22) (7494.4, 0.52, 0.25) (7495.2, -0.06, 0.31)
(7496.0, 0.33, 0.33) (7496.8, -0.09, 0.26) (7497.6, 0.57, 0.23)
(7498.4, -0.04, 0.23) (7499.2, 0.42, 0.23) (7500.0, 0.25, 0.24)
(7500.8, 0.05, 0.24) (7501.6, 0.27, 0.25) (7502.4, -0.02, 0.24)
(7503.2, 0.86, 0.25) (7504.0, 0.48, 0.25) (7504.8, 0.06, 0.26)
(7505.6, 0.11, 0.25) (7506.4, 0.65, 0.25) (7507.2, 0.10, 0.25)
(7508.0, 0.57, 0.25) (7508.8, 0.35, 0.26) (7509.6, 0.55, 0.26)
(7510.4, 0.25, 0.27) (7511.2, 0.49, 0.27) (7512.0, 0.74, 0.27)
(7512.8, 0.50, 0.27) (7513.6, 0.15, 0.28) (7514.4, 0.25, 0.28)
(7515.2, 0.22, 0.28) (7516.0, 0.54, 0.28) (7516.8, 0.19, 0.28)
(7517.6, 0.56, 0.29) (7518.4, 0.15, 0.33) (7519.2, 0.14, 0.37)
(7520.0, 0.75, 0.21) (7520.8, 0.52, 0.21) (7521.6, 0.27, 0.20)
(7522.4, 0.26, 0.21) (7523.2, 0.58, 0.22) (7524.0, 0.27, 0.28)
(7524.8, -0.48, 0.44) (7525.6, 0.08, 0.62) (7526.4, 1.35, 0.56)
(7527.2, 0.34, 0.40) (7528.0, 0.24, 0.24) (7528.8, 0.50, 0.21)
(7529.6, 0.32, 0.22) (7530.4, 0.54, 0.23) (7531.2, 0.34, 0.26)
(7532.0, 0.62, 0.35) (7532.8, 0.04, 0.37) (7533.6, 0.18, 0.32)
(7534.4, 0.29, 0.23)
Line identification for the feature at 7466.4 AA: H-beta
